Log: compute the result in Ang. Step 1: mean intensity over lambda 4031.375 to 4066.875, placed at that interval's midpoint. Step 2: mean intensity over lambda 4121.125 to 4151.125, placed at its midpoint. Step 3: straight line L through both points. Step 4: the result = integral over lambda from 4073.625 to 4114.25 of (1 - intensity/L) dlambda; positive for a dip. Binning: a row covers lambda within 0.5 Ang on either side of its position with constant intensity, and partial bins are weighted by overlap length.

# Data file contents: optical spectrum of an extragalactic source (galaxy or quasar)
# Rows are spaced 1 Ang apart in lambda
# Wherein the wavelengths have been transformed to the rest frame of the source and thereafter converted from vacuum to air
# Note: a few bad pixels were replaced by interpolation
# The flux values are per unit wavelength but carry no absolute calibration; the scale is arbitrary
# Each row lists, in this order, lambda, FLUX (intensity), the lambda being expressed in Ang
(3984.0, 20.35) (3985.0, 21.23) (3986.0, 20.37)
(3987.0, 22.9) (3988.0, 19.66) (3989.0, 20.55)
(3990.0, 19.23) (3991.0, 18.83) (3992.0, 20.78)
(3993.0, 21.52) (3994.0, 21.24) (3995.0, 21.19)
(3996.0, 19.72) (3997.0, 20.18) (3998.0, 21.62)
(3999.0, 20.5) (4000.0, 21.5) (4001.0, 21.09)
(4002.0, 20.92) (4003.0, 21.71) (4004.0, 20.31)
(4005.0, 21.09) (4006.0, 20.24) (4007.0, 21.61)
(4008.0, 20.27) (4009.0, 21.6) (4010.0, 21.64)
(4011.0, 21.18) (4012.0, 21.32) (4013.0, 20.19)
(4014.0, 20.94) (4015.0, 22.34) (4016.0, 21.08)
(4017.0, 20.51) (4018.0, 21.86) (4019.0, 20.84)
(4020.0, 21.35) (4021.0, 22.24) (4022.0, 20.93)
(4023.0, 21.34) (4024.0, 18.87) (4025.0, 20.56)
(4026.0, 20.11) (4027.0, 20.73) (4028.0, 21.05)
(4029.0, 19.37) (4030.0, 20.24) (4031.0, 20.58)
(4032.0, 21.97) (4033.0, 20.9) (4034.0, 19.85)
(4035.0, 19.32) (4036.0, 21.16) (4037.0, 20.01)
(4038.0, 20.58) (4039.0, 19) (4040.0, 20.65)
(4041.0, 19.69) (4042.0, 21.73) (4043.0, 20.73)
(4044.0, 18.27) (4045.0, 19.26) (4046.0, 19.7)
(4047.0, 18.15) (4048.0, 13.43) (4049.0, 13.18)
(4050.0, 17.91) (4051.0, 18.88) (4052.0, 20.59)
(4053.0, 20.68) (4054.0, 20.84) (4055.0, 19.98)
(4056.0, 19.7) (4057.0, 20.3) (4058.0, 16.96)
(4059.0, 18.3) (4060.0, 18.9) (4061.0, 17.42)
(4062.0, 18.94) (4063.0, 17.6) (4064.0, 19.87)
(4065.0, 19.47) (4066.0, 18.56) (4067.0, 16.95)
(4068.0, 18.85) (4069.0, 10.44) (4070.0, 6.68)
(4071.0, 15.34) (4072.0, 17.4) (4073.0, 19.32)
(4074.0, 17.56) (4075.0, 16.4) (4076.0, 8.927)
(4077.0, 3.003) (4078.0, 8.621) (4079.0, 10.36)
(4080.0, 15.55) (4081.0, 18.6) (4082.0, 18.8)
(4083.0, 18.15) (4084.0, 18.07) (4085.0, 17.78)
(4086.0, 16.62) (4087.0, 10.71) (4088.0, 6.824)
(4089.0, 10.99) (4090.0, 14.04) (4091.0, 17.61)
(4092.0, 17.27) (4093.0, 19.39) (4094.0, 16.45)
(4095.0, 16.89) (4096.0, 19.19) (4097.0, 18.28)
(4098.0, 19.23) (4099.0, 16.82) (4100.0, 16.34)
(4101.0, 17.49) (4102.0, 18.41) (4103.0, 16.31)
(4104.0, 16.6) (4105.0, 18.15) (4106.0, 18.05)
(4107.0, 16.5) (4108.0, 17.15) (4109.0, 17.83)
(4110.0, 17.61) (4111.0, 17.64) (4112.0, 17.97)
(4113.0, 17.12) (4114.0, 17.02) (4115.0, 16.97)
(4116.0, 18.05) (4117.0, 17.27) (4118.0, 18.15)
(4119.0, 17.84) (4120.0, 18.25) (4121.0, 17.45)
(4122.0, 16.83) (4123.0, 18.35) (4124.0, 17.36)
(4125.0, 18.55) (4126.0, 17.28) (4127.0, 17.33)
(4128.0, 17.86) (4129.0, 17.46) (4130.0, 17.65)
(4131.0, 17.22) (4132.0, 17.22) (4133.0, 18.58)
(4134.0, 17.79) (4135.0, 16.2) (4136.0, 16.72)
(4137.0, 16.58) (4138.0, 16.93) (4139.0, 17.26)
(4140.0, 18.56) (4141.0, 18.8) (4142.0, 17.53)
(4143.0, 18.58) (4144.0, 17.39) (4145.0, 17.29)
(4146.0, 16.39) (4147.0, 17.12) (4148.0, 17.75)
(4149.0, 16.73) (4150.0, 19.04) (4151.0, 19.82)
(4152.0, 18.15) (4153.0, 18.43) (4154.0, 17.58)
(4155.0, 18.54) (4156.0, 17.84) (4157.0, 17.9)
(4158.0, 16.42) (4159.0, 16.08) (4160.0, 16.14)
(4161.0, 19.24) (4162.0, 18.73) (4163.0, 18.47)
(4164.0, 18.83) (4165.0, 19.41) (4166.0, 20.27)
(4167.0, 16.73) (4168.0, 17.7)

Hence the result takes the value 5.4 Ang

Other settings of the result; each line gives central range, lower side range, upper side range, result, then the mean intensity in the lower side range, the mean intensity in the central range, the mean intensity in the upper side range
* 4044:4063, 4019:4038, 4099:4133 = 1.18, 20.6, 18.5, 17.5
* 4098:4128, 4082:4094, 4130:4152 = -1.93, 15.4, 17.5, 17.6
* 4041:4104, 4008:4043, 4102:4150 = 8.28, 20.7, 16.7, 17.5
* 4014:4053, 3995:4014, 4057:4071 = -2.07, 20.9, 20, 16.9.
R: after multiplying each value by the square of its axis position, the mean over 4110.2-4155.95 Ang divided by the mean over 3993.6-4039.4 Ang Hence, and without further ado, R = 0.90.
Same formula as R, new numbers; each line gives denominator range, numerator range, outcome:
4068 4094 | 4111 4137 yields 1.25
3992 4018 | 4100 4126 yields 0.88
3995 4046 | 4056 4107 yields 0.80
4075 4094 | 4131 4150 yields 1.27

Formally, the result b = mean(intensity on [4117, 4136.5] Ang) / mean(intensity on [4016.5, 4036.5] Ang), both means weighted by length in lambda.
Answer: 0.8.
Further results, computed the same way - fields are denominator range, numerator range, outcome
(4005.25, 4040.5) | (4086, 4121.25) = 0.81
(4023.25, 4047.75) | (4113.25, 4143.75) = 0.88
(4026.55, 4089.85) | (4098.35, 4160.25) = 1.01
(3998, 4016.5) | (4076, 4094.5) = 0.67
